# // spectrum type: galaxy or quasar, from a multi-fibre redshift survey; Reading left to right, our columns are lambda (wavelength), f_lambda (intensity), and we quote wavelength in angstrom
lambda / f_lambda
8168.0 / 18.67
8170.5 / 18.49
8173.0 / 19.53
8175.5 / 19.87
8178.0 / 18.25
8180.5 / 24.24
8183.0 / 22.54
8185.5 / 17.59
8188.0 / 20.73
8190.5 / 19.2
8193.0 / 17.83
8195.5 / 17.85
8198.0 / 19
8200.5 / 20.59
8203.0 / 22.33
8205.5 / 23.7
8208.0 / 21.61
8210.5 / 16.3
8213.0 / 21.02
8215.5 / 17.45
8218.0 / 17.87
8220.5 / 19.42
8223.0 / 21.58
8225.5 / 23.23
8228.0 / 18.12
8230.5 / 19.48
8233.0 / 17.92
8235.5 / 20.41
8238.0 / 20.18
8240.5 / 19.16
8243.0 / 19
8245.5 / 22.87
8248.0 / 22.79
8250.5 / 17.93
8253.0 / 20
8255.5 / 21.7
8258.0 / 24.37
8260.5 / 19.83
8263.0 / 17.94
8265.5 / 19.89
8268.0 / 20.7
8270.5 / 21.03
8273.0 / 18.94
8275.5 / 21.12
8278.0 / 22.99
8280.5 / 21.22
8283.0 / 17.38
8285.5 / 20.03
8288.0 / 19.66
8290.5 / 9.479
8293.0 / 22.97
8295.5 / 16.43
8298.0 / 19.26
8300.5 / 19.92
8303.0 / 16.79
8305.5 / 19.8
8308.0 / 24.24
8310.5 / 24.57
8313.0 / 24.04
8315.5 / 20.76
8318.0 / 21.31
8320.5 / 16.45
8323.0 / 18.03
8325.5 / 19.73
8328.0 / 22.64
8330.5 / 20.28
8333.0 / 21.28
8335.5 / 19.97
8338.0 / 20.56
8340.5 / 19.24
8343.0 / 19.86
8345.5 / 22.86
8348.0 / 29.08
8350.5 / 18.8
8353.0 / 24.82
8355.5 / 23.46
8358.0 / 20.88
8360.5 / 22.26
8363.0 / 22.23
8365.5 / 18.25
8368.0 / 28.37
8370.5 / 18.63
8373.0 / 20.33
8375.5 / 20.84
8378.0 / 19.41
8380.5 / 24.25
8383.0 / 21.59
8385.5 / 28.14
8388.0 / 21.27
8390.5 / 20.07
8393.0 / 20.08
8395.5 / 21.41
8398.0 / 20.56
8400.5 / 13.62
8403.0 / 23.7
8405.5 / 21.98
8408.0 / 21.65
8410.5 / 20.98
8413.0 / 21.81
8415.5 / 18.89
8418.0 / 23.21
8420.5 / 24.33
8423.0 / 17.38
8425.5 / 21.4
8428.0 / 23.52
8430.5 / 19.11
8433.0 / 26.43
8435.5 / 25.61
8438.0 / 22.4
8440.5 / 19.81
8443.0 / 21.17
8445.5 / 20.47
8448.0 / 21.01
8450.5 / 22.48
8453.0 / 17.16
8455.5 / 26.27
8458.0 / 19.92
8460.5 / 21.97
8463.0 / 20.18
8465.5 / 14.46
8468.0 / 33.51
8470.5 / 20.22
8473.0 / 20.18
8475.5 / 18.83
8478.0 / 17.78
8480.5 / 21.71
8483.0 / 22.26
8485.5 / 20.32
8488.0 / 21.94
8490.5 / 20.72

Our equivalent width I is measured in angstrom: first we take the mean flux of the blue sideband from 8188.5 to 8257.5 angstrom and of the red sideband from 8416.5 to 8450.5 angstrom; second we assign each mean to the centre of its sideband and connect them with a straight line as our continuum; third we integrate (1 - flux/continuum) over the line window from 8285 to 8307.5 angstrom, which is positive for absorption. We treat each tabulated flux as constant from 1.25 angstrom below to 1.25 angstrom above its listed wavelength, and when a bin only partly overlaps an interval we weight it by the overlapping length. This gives 2.5 angstrom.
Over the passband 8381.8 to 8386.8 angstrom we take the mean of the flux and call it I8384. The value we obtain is 24.9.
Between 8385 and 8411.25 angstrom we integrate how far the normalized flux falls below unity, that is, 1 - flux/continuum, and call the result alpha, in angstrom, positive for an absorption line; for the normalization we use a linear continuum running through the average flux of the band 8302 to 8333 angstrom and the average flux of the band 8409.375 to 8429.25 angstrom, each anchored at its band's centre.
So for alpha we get 0.3 angstrom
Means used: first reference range 20.8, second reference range 21.4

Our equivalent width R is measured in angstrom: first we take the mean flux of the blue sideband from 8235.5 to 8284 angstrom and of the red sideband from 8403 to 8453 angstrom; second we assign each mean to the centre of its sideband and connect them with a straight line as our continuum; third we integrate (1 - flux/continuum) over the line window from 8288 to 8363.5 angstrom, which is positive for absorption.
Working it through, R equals 1.0 angstrom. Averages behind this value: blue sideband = 20.5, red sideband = 21.7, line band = 20.7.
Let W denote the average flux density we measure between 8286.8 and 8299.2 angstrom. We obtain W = 17.5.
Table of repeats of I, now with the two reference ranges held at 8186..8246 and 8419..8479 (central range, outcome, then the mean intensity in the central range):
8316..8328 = 0.7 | 19.4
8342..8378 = -2.2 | 22.1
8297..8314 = -0.6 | 21.2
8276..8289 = 0.0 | 20.3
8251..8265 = -0.3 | 20.6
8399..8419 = 0.5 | 20.7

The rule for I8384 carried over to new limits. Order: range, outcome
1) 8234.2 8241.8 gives 19.9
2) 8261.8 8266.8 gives 18.9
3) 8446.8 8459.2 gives 21.4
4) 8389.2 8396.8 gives 20.5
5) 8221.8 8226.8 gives 22.4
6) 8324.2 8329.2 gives 21.1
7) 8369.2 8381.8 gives 20.7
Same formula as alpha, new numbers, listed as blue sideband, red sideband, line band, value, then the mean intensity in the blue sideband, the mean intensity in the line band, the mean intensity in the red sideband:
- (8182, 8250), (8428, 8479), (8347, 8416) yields -2.2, 20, 21.7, 21.5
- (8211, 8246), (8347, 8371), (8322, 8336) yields 1.1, 19.7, 20.4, 22.7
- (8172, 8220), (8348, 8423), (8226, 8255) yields 0.5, 19.9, 19.9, 21.6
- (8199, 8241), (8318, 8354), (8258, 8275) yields 0.2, 20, 20.1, 21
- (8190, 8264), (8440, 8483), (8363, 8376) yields -0.5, 20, 21.4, 21.1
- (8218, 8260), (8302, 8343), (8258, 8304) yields 2.6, 20.4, 19.4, 20.6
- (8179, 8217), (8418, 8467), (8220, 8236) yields 0.2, 20.1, 20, 21.4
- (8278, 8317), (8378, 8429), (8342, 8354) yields -1.5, 19.9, 23.1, 21.4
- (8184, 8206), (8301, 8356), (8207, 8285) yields 0.9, 19.8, 20.1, 21.3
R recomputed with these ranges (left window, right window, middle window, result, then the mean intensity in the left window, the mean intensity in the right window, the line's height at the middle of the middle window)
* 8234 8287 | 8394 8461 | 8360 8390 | -1.4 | 20.4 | 21.4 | 21.1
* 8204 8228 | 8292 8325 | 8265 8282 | -0.5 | 20.2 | 20.3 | 20.3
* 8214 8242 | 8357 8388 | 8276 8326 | 2.5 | 19.5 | 22.1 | 20.8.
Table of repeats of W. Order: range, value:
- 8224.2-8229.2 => 20.7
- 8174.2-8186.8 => 20.5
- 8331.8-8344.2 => 20.2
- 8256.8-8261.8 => 22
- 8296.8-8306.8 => 19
